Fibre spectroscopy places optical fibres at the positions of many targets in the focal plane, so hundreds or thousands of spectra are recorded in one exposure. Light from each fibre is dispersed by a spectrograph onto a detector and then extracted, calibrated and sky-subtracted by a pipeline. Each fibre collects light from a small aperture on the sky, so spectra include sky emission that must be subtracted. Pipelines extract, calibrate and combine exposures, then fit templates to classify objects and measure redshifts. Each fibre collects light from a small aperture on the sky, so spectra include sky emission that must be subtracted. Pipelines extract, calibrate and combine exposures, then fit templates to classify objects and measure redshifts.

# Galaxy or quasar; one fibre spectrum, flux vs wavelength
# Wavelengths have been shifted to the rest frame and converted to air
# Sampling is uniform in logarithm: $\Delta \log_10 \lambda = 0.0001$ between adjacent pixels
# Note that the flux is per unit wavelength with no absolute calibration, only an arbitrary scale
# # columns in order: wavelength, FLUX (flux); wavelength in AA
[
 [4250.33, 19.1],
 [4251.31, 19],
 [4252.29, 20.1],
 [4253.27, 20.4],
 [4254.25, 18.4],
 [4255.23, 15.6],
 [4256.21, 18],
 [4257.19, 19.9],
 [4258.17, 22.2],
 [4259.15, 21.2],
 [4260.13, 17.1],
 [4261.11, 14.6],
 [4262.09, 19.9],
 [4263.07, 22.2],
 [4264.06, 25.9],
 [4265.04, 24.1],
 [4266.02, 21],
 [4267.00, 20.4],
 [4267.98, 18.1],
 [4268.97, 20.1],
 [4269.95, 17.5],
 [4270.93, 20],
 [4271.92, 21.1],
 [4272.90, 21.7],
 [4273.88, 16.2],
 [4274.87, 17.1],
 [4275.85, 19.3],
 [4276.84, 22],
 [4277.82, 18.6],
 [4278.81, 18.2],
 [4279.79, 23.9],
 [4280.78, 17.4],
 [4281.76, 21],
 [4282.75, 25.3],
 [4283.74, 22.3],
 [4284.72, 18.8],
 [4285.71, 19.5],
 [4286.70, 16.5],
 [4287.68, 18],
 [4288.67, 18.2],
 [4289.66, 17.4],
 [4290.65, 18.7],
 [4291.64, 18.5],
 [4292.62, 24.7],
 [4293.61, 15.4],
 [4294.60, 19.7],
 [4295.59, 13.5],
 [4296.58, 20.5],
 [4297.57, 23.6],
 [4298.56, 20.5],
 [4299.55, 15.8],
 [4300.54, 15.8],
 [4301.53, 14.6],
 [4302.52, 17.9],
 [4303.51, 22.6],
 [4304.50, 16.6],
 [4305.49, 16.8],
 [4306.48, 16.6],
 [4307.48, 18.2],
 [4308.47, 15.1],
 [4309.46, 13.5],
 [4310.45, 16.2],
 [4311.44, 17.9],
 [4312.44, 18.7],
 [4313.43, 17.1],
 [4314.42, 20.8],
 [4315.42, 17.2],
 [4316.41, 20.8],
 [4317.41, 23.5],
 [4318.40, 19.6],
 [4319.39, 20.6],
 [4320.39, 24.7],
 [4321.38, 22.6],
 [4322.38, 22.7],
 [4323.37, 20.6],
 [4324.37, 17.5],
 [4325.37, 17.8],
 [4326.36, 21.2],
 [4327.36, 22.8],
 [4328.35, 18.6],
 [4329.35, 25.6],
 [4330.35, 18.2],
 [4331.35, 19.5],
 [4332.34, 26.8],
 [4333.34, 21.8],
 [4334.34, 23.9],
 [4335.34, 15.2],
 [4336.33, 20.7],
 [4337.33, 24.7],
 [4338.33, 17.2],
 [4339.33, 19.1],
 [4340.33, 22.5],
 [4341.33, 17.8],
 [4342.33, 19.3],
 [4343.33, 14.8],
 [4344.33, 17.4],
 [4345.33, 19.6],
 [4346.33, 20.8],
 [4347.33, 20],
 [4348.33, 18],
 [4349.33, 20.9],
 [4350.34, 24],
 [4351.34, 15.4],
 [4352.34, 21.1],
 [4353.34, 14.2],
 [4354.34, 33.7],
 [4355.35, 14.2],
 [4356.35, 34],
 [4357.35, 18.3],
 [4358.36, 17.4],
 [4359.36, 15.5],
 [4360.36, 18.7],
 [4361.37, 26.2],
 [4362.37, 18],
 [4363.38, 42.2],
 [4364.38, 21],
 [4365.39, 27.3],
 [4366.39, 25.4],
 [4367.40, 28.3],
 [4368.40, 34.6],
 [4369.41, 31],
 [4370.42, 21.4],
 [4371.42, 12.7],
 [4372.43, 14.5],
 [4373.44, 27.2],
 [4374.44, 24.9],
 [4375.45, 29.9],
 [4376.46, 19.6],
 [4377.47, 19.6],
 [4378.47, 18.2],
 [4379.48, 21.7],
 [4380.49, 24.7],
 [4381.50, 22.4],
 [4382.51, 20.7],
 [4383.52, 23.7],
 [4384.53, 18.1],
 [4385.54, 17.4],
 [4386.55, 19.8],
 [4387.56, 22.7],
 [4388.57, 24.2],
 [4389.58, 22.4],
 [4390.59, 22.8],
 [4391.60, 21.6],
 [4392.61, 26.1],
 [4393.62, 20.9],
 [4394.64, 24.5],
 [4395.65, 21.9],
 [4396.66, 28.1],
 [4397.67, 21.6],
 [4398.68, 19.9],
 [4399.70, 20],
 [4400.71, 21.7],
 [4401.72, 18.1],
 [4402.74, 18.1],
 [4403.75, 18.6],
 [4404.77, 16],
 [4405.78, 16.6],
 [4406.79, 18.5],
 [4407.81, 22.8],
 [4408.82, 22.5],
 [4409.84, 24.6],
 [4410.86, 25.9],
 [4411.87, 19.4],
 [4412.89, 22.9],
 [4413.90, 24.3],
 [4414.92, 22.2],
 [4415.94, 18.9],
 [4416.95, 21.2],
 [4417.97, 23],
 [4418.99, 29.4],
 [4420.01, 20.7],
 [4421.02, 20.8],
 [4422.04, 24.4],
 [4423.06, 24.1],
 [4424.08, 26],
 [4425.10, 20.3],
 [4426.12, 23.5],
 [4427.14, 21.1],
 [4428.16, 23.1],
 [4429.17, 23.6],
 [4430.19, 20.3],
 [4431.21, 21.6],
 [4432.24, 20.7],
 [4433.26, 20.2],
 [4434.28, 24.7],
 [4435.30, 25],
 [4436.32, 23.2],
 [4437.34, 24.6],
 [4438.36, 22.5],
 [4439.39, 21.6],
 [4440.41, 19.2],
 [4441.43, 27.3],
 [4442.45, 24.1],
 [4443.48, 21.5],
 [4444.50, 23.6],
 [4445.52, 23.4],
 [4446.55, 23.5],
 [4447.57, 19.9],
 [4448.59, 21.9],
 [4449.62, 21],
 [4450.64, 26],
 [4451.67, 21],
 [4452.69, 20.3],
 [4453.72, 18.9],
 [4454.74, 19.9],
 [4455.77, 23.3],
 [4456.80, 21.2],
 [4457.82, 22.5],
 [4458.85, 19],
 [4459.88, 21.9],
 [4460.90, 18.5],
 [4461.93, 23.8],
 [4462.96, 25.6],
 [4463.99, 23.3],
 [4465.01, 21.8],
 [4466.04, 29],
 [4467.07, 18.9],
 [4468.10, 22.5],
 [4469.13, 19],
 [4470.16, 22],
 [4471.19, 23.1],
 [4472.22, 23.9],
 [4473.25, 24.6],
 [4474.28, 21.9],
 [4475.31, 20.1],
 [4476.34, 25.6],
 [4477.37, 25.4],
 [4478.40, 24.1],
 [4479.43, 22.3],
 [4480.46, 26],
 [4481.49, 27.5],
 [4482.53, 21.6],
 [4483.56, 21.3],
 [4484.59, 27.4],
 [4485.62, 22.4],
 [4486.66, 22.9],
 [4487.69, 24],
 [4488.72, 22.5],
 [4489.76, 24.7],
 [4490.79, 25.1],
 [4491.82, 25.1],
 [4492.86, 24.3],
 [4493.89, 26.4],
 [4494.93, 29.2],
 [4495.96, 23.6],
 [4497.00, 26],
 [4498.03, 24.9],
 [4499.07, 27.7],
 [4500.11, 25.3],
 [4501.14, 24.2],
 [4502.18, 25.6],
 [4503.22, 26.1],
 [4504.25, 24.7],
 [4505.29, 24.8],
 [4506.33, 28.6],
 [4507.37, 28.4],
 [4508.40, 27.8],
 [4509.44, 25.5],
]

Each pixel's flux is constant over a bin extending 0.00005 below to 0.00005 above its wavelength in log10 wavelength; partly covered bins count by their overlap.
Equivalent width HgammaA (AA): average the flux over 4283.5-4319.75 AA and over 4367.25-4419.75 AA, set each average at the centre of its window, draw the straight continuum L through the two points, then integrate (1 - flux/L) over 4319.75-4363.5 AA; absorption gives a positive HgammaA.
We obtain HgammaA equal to -1.8 AA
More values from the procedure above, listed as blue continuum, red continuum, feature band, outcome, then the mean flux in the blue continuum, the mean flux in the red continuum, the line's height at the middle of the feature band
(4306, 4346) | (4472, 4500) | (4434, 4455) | 0.6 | 19.7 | 24.5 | 23.2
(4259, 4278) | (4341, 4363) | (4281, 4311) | 2.4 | 19.9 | 20.1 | 20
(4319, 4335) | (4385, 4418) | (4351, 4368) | -1.3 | 21.5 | 21.5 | 21.5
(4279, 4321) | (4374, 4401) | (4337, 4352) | 0.9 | 18.9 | 22.2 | 20.6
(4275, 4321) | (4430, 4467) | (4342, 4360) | 0.2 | 19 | 22.4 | 20.2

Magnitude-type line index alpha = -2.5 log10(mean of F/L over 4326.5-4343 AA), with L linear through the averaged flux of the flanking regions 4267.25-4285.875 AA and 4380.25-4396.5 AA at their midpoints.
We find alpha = 0.016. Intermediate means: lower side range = 19.9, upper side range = 22.2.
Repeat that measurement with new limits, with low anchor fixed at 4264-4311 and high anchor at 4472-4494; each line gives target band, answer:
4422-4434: 0.01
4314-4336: -0.06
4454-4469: 0.07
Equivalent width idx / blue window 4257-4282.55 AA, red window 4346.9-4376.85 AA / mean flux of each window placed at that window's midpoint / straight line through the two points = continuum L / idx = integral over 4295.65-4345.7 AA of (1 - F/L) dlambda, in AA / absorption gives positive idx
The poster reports 5.3 AA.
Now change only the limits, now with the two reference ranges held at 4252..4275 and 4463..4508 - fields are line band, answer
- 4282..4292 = 0.42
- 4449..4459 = 0.98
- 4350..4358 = -0.04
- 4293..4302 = 1.16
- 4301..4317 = 2.42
